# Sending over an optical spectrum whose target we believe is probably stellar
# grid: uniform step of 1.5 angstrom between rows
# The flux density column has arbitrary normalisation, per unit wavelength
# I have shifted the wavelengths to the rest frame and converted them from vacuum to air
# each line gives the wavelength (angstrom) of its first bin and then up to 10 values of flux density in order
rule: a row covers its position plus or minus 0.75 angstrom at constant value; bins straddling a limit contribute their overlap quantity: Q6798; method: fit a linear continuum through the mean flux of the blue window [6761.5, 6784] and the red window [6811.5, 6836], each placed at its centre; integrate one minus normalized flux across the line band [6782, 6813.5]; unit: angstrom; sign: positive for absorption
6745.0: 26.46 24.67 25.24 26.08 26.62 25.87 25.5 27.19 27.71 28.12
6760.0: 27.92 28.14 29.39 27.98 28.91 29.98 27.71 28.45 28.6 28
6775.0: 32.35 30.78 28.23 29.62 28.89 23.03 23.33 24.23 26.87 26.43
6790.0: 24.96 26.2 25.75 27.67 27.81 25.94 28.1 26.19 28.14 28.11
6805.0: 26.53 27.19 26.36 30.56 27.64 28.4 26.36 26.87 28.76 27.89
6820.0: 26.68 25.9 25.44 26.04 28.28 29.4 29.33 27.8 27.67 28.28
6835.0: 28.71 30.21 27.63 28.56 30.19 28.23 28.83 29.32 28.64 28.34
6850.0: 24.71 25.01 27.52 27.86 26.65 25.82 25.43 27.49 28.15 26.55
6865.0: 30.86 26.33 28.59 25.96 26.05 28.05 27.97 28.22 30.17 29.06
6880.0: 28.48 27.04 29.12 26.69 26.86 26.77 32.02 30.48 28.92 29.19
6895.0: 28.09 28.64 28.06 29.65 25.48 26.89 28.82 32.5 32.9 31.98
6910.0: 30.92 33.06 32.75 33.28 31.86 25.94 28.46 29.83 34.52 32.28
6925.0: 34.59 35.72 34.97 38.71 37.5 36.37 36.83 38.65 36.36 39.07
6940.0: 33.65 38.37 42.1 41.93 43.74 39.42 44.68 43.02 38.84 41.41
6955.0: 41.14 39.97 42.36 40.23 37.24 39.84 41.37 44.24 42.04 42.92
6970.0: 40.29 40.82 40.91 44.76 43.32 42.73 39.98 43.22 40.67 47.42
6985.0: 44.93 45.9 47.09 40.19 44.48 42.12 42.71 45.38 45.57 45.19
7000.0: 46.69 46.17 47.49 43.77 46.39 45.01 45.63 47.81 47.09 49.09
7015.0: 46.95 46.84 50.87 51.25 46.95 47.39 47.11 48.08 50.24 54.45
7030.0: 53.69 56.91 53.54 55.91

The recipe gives 1.6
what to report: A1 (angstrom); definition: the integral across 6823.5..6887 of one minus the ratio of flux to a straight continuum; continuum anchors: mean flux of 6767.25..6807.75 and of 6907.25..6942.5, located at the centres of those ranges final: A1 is 5.87 angstrom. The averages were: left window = 27.3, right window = 34.2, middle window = 27.8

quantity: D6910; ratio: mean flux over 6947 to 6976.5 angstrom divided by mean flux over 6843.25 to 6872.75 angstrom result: 1.52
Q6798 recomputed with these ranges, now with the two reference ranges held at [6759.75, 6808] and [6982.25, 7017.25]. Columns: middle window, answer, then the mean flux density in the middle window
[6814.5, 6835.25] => 2.2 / 27.6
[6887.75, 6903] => 3.4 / 28.7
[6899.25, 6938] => 6.0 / 32.8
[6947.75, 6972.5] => 0.6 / 41.2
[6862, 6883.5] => 4.3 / 28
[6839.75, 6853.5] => 2.0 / 27.9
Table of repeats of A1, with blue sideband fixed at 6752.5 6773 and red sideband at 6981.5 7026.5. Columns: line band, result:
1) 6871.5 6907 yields 8.4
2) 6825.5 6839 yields 1.9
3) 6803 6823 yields 2.8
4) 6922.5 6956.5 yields 2.2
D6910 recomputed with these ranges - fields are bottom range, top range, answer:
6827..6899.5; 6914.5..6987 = 1.39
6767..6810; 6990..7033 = 1.74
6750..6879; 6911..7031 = 1.52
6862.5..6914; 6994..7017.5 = 1.60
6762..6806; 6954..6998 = 1.55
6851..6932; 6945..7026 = 1.49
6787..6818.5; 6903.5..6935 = 1.22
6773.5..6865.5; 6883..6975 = 1.28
